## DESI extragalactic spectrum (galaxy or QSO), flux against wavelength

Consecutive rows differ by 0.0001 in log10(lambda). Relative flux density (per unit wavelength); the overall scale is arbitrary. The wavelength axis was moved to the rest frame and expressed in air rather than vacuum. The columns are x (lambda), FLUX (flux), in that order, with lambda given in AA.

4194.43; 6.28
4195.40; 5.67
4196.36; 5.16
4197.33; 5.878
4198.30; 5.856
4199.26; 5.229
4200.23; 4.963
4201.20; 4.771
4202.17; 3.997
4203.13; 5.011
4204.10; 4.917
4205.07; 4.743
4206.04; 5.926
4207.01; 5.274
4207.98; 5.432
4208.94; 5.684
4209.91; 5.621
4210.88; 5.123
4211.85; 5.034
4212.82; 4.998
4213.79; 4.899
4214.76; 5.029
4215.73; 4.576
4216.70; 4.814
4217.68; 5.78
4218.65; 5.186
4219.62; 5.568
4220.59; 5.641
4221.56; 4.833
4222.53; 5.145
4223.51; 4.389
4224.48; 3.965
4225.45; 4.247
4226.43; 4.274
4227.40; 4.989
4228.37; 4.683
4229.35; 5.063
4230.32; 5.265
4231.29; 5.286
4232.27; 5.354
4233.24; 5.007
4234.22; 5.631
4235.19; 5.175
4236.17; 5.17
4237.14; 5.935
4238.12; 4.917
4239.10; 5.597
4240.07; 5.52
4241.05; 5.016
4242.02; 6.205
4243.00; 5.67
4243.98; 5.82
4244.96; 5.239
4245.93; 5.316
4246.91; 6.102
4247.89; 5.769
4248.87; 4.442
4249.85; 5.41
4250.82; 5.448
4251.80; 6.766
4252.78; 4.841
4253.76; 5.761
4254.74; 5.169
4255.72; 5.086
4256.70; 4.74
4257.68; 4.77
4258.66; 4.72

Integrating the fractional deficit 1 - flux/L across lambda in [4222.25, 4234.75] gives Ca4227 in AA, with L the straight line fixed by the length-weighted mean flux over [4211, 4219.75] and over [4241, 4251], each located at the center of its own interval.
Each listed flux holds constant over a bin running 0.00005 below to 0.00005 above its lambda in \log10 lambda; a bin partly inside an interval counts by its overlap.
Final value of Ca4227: 0.96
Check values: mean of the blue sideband 5.08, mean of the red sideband 5.52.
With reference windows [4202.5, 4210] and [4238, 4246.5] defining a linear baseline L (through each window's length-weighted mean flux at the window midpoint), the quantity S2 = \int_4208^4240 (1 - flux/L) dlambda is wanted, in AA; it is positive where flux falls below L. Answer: 1.8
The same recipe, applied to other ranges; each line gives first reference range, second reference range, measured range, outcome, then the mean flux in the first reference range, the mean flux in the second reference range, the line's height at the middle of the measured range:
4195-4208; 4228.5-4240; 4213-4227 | 1.0 AA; 5.19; 5.3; 5.25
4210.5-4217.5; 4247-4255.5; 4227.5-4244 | -0.3 AA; 4.95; 5.47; 5.26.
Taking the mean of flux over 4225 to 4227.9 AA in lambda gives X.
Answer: 4.51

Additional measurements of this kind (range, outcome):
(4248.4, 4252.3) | 5.53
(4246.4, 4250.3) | 5.42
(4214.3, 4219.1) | 5.07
